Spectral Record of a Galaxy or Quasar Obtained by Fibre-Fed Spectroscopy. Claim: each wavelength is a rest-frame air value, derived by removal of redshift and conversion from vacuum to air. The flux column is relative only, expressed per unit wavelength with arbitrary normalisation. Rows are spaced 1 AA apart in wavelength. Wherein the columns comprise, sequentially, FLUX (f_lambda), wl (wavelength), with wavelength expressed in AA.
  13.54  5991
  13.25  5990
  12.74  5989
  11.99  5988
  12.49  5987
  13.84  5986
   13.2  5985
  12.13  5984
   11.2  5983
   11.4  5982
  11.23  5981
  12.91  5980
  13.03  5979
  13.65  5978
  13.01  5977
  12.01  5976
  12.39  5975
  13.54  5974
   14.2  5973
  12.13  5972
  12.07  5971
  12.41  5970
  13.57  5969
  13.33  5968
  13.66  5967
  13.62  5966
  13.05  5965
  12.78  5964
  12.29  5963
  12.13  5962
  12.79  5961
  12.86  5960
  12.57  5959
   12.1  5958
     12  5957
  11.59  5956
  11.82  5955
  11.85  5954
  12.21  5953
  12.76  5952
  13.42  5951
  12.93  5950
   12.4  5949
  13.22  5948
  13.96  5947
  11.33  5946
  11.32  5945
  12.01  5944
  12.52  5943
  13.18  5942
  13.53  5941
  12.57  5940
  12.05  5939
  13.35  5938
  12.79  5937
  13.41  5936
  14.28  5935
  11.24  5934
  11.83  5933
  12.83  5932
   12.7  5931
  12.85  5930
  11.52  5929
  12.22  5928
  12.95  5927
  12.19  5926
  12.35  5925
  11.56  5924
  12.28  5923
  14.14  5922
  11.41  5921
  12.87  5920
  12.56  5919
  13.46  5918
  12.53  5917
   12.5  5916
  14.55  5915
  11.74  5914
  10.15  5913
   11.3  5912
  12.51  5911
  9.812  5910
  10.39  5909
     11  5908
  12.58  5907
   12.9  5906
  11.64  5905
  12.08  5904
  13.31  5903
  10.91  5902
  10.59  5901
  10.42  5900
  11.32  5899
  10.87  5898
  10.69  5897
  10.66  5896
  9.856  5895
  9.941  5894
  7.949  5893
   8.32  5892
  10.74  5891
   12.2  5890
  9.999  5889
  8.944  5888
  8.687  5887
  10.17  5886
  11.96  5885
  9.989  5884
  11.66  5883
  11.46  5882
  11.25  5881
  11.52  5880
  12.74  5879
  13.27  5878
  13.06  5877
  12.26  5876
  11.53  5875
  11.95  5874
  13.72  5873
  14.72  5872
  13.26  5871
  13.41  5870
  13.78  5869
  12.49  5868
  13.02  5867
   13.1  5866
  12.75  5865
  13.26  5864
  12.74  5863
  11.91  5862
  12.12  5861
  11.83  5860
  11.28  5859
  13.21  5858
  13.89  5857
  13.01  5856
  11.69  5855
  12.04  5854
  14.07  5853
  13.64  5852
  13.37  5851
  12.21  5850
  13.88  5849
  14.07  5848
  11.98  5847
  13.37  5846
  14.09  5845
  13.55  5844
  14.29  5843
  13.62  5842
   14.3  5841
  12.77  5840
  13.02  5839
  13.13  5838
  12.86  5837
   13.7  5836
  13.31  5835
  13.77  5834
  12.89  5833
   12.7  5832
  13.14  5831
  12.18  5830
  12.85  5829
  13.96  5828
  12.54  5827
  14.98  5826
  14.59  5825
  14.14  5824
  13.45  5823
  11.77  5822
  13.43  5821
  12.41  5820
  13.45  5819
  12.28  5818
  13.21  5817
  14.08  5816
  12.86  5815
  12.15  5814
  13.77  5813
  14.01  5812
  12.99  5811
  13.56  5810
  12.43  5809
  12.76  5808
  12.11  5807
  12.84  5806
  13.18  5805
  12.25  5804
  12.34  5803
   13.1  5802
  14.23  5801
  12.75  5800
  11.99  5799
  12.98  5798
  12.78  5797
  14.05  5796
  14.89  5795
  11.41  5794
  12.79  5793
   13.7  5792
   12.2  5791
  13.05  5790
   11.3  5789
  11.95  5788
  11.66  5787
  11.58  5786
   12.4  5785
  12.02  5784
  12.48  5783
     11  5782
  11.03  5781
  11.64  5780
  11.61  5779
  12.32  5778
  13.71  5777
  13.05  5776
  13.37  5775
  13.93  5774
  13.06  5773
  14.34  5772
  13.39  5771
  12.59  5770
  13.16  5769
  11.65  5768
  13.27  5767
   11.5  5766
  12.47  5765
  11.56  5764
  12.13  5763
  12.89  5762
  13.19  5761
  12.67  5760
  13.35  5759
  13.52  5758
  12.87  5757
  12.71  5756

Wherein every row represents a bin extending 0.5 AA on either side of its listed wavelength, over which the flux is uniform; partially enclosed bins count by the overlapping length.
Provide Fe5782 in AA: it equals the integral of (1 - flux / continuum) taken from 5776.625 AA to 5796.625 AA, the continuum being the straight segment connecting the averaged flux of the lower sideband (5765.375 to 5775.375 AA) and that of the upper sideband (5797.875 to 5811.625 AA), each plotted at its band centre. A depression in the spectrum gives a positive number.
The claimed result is 0.9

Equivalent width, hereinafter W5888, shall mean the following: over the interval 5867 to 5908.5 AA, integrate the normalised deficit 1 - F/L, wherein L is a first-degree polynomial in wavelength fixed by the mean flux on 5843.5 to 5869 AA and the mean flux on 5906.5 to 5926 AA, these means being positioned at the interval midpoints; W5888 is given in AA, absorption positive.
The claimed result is 3.4 AA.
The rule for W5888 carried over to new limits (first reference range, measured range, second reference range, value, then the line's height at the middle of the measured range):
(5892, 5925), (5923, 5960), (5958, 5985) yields -1.1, 12.1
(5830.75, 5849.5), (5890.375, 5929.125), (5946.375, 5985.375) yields 4.2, 13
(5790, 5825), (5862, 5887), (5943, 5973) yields 0.9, 12.8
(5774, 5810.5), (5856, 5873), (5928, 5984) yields -0.5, 12.6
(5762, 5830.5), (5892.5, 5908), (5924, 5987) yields 2.0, 12.7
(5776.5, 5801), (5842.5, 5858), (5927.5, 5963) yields -1.0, 12.5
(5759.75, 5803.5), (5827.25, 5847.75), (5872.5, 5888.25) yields -2.2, 12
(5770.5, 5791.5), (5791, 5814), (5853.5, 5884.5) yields -1.0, 12.5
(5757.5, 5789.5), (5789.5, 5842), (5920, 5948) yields -2.6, 12.5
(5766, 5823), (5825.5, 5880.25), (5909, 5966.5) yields -1.9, 12.6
